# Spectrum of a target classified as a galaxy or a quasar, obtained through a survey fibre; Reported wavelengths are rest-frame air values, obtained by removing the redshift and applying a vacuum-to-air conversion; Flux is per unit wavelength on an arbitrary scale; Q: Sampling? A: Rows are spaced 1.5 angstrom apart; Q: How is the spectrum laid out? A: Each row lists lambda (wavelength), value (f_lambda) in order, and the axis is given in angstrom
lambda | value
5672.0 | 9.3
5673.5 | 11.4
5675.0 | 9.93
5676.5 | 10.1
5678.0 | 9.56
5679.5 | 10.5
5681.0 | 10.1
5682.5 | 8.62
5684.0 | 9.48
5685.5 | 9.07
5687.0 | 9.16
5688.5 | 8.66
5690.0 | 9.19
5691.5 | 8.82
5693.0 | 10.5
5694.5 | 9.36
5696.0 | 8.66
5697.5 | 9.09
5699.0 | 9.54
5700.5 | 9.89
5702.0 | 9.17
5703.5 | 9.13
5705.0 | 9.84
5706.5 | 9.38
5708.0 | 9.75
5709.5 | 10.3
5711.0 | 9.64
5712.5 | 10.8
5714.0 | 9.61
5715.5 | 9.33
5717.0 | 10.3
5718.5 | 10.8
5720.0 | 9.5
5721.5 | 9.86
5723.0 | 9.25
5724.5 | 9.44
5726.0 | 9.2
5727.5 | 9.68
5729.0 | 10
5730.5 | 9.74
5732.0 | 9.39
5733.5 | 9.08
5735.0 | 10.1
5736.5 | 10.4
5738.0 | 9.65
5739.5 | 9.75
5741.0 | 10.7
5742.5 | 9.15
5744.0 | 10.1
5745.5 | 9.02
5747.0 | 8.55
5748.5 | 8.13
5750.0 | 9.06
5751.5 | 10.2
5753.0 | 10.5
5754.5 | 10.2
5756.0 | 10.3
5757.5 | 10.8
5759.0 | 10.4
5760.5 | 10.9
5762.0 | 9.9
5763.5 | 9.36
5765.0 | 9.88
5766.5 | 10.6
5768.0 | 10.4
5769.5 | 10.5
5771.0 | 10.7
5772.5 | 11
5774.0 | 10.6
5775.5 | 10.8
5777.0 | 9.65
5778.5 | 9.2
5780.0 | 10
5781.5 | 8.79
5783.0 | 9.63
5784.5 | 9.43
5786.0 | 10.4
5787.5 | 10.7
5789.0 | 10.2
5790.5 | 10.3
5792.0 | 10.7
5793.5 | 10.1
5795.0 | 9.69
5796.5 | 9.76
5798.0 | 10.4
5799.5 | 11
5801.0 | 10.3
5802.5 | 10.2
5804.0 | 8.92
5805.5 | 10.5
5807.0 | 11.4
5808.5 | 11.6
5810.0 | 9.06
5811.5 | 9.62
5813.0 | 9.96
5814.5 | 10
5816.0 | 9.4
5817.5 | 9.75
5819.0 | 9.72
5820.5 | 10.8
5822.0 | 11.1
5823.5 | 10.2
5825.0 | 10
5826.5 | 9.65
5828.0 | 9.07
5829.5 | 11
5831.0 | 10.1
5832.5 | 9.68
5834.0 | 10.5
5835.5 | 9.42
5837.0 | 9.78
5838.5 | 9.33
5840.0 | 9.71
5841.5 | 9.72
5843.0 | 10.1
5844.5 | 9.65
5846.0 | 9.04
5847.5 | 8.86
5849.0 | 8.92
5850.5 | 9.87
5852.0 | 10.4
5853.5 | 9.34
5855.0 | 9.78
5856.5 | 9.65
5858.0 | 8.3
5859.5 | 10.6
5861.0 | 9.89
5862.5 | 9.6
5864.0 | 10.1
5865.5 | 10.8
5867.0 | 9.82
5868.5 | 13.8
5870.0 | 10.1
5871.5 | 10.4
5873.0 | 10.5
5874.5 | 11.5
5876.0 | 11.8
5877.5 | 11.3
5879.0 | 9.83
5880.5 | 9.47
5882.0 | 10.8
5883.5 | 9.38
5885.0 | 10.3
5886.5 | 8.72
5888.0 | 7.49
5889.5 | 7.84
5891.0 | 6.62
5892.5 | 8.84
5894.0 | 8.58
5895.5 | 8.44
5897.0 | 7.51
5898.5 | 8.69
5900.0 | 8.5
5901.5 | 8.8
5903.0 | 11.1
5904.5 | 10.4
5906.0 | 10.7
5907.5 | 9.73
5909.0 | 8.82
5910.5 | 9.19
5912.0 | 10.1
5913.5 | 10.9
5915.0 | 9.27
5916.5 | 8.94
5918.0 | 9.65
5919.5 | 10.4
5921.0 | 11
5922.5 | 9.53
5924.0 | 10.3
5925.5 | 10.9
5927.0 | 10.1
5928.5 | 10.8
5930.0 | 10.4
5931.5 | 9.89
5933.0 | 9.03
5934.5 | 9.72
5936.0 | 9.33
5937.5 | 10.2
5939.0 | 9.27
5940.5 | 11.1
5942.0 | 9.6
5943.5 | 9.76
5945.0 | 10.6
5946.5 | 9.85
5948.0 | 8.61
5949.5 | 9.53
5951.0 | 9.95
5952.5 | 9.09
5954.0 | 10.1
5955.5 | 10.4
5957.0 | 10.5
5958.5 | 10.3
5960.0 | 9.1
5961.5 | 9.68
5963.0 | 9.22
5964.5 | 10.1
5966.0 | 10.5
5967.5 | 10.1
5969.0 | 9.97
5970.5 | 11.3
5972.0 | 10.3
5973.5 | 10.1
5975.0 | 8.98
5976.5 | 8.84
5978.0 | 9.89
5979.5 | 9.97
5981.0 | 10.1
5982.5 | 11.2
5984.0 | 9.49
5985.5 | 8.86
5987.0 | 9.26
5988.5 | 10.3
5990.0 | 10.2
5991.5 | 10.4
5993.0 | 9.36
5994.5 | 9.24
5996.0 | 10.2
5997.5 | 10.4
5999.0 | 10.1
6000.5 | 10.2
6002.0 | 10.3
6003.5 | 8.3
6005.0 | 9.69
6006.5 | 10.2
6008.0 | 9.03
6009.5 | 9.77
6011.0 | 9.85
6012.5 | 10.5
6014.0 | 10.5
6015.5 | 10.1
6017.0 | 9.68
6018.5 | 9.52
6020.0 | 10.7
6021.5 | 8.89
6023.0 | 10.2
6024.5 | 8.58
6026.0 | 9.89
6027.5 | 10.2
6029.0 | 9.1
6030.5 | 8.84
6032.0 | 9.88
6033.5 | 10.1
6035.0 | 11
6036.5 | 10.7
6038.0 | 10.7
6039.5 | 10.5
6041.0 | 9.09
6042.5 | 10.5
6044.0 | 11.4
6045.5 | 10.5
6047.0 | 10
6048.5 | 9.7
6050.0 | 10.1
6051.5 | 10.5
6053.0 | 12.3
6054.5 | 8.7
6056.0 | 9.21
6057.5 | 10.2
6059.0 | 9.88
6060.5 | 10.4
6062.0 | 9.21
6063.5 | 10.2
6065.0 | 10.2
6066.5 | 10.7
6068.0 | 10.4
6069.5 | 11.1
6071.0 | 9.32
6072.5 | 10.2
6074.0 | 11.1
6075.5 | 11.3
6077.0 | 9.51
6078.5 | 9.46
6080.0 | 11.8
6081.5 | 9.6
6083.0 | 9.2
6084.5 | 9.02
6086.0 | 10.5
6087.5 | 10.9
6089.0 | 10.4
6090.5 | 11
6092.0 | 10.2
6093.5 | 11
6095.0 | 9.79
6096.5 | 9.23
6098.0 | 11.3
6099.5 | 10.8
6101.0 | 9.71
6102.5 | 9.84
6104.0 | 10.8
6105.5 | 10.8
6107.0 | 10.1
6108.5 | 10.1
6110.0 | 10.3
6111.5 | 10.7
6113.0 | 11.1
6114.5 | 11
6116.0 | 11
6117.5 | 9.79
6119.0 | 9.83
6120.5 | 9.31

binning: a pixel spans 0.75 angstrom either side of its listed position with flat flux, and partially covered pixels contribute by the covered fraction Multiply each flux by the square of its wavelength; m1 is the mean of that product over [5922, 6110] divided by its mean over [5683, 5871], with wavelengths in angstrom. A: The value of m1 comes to 1.10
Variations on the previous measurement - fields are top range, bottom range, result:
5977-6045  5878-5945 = 1.07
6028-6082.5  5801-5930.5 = 1.10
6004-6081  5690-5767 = 1.15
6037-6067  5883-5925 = 1.15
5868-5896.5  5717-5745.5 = 1.05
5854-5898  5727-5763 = 1.03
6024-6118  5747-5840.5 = 1.12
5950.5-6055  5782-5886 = 1.05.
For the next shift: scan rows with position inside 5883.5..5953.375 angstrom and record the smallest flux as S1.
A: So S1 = 6.62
